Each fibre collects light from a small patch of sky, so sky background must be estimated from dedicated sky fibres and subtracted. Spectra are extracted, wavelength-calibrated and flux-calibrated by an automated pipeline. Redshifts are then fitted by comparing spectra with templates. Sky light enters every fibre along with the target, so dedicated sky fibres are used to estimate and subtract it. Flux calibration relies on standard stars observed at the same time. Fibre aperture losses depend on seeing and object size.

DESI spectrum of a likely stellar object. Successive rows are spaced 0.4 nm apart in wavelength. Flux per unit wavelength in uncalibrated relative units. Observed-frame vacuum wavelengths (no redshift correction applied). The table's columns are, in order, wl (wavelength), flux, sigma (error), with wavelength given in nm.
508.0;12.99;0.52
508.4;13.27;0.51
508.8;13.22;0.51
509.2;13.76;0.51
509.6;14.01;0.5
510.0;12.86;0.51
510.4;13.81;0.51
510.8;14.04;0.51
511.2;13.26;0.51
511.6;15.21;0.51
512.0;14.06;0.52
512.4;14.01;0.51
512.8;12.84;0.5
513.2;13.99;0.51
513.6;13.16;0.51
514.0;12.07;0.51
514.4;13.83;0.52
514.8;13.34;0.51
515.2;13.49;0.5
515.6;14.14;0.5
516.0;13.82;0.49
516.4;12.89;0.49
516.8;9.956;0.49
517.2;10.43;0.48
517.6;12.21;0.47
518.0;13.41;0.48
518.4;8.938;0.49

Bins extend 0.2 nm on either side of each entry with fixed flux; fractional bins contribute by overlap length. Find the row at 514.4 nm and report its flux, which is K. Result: 13.83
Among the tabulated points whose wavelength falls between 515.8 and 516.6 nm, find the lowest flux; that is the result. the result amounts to 12.89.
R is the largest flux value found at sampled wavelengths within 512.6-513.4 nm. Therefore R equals 13.99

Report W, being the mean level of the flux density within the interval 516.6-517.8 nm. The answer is 10.9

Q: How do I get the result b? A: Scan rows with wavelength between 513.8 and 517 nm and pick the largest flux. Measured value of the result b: 14.14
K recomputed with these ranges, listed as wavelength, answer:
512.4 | 14.01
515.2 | 13.49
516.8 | 9.956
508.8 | 13.22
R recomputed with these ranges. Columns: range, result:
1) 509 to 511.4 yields 14.04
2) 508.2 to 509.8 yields 14.01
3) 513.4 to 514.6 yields 13.83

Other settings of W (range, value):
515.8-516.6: 13.4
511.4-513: 14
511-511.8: 14.2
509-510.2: 13.5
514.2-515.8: 13.7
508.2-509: 13.2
